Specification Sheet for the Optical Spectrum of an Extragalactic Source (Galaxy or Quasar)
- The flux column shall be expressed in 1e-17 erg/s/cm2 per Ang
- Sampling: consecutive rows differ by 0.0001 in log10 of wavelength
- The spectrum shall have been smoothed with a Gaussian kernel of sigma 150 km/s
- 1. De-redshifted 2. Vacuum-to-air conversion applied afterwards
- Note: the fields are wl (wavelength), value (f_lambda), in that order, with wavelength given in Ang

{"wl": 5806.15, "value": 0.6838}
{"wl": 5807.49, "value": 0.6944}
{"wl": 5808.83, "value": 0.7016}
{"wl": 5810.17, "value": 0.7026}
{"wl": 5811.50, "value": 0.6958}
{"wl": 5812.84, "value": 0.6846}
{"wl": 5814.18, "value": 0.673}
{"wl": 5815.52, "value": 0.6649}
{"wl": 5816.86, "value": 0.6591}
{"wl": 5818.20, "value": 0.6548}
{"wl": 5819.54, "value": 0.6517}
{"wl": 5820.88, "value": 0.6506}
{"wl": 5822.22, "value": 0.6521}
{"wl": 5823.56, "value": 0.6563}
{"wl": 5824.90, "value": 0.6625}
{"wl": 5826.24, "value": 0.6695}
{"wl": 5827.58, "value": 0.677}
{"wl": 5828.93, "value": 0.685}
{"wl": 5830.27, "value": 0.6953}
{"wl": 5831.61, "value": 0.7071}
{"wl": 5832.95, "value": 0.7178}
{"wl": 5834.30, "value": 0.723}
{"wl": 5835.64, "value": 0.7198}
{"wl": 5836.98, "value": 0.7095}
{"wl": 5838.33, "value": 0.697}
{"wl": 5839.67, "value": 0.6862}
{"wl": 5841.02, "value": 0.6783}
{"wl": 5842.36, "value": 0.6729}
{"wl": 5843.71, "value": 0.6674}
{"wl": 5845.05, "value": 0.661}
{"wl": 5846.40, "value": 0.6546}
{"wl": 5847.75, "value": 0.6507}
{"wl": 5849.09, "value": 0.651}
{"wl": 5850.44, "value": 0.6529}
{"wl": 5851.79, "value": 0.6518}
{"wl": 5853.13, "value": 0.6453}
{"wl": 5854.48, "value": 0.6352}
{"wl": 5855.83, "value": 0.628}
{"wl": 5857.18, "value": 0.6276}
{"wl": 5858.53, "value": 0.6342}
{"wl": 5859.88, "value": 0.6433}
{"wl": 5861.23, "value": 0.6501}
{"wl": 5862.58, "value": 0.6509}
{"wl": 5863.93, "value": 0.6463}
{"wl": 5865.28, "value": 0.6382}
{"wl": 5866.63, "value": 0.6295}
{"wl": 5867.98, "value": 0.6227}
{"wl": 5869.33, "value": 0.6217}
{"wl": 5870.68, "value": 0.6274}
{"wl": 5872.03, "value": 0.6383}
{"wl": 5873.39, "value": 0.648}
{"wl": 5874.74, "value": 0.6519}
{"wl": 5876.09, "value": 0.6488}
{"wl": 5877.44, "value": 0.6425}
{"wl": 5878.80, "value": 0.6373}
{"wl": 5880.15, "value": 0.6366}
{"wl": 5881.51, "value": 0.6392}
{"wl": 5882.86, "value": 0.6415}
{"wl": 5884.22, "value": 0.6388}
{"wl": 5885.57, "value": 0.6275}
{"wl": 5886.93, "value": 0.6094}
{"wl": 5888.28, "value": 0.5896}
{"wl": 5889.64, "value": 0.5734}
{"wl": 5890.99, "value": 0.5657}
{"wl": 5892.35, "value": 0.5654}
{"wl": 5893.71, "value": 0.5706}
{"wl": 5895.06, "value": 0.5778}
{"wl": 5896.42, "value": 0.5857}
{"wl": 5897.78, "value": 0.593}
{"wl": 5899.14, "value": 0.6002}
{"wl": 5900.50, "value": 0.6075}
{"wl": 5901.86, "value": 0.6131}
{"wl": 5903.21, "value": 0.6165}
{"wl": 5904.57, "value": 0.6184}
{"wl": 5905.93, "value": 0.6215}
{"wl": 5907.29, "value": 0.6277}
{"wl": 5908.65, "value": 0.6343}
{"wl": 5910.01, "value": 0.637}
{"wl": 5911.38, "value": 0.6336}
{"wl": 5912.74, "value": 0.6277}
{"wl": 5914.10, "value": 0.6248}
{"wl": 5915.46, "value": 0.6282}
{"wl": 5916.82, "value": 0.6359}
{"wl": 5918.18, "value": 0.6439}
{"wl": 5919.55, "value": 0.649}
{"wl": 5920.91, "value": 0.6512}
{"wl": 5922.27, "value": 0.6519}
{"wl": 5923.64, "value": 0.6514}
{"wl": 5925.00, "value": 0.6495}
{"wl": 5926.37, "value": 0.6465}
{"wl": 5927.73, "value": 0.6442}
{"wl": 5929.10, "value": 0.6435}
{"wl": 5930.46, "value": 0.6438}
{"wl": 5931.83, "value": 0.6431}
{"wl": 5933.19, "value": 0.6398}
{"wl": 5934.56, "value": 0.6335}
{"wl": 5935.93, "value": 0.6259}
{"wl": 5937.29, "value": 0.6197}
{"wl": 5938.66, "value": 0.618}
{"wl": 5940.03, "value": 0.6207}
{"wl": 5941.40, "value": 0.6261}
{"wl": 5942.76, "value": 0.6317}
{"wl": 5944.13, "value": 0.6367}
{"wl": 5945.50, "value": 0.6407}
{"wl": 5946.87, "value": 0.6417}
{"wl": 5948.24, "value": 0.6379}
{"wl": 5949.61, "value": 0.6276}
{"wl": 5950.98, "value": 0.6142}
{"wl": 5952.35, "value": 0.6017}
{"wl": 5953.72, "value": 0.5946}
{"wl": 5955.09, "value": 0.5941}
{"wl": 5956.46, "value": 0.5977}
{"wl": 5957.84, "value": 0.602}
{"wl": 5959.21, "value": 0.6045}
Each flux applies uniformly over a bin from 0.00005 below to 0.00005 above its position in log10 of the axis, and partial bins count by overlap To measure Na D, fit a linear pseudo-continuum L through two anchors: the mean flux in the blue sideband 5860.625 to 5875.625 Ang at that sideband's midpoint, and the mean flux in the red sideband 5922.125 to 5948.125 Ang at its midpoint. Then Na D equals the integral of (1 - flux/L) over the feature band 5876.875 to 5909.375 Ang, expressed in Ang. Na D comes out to 1.5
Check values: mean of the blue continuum 0.639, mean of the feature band 0.61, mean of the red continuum 0.637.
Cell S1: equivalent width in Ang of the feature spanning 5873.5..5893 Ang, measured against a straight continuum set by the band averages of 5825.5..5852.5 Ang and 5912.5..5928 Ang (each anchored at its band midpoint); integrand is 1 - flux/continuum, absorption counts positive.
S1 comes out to 1.2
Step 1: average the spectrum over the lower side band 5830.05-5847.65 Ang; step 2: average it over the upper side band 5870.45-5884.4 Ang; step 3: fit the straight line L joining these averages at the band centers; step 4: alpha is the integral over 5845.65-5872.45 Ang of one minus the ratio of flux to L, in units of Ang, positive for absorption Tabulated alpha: 1.0 Ang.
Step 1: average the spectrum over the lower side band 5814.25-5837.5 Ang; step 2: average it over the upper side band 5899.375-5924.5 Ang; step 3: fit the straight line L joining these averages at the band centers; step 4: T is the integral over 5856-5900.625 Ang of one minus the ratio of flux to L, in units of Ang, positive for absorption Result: 2.0 Ang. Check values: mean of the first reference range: 0.68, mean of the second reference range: 0.632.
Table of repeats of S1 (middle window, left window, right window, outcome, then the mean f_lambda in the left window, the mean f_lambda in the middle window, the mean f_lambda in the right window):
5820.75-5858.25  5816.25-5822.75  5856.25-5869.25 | -1.4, 0.654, 0.671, 0.637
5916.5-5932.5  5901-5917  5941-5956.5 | -0.6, 0.626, 0.646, 0.622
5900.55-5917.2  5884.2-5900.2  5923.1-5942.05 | -0.5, 0.59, 0.626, 0.636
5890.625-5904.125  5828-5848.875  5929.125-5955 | 1.3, 0.687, 0.591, 0.627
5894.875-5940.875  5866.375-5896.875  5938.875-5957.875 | -0.8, 0.617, 0.629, 0.619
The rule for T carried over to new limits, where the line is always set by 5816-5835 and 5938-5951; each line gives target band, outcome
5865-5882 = 0.53 Ang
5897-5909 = 0.60 Ang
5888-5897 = 1.05 Ang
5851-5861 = 0.38 Ang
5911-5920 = 0.10 Ang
